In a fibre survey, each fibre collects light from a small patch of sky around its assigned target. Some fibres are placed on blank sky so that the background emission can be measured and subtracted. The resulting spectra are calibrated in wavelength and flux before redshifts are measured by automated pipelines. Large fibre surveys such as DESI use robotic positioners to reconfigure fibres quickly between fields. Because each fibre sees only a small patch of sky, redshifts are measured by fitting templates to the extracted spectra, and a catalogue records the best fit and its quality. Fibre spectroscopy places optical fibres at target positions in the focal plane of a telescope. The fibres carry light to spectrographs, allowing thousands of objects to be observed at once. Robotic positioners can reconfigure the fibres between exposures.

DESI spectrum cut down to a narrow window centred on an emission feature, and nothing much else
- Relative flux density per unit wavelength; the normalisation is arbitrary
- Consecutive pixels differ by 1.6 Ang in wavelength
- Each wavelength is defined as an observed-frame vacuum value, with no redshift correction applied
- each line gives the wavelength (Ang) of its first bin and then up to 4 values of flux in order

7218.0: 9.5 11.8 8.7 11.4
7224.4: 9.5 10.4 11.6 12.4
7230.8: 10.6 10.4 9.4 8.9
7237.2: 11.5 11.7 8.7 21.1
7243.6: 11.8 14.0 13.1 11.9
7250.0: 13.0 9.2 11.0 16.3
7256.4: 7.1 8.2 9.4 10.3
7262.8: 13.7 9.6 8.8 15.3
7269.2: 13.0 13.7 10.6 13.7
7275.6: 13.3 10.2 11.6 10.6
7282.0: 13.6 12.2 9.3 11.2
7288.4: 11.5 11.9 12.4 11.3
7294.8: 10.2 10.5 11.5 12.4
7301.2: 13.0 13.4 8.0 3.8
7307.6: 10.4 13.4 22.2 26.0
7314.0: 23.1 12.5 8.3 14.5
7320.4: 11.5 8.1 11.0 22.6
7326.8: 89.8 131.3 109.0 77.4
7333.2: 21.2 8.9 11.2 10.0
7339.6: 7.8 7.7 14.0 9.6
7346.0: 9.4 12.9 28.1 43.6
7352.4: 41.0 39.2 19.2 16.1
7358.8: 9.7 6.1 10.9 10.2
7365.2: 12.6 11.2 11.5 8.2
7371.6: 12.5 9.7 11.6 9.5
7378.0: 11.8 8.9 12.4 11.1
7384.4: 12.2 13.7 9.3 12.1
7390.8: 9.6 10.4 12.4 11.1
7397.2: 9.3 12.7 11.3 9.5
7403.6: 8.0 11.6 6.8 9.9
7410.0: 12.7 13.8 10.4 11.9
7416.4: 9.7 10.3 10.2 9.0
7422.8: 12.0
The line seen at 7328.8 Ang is Halpha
